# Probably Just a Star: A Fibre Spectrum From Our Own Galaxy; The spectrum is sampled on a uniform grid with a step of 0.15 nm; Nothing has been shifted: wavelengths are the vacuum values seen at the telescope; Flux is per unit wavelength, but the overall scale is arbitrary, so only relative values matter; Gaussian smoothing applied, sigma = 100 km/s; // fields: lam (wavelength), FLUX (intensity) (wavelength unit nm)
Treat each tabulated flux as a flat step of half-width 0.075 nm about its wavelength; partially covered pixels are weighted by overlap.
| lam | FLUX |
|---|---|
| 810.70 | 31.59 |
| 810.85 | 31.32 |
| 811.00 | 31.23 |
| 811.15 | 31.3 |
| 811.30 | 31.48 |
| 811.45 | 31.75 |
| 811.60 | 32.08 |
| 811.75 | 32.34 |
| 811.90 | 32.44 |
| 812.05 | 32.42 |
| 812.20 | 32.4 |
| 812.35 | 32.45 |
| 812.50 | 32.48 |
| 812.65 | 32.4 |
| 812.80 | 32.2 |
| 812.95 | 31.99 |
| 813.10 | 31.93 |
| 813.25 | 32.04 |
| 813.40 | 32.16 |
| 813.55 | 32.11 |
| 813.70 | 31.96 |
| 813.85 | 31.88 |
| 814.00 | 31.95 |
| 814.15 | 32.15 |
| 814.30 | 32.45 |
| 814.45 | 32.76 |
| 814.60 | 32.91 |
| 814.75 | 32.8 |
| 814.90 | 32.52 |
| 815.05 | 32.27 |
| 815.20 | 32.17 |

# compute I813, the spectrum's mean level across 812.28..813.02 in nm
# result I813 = 32.3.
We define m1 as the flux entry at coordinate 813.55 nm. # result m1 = 32.11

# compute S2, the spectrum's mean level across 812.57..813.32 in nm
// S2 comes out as 32.1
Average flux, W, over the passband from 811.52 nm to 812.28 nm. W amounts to 32.3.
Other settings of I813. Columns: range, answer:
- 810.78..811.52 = 31.4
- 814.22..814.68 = 32.7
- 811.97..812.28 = 32.4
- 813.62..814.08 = 31.9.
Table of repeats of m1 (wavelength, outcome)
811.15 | 31.3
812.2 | 32.4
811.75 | 32.34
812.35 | 32.45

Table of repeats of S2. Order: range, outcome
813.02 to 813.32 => 32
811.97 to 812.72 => 32.4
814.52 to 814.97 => 32.7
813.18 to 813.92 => 32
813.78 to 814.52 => 32.2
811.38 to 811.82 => 32.1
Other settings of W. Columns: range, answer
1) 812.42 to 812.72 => 32.4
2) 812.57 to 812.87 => 32.3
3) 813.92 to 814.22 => 32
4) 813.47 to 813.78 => 32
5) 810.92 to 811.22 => 31.3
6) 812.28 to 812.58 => 32.5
